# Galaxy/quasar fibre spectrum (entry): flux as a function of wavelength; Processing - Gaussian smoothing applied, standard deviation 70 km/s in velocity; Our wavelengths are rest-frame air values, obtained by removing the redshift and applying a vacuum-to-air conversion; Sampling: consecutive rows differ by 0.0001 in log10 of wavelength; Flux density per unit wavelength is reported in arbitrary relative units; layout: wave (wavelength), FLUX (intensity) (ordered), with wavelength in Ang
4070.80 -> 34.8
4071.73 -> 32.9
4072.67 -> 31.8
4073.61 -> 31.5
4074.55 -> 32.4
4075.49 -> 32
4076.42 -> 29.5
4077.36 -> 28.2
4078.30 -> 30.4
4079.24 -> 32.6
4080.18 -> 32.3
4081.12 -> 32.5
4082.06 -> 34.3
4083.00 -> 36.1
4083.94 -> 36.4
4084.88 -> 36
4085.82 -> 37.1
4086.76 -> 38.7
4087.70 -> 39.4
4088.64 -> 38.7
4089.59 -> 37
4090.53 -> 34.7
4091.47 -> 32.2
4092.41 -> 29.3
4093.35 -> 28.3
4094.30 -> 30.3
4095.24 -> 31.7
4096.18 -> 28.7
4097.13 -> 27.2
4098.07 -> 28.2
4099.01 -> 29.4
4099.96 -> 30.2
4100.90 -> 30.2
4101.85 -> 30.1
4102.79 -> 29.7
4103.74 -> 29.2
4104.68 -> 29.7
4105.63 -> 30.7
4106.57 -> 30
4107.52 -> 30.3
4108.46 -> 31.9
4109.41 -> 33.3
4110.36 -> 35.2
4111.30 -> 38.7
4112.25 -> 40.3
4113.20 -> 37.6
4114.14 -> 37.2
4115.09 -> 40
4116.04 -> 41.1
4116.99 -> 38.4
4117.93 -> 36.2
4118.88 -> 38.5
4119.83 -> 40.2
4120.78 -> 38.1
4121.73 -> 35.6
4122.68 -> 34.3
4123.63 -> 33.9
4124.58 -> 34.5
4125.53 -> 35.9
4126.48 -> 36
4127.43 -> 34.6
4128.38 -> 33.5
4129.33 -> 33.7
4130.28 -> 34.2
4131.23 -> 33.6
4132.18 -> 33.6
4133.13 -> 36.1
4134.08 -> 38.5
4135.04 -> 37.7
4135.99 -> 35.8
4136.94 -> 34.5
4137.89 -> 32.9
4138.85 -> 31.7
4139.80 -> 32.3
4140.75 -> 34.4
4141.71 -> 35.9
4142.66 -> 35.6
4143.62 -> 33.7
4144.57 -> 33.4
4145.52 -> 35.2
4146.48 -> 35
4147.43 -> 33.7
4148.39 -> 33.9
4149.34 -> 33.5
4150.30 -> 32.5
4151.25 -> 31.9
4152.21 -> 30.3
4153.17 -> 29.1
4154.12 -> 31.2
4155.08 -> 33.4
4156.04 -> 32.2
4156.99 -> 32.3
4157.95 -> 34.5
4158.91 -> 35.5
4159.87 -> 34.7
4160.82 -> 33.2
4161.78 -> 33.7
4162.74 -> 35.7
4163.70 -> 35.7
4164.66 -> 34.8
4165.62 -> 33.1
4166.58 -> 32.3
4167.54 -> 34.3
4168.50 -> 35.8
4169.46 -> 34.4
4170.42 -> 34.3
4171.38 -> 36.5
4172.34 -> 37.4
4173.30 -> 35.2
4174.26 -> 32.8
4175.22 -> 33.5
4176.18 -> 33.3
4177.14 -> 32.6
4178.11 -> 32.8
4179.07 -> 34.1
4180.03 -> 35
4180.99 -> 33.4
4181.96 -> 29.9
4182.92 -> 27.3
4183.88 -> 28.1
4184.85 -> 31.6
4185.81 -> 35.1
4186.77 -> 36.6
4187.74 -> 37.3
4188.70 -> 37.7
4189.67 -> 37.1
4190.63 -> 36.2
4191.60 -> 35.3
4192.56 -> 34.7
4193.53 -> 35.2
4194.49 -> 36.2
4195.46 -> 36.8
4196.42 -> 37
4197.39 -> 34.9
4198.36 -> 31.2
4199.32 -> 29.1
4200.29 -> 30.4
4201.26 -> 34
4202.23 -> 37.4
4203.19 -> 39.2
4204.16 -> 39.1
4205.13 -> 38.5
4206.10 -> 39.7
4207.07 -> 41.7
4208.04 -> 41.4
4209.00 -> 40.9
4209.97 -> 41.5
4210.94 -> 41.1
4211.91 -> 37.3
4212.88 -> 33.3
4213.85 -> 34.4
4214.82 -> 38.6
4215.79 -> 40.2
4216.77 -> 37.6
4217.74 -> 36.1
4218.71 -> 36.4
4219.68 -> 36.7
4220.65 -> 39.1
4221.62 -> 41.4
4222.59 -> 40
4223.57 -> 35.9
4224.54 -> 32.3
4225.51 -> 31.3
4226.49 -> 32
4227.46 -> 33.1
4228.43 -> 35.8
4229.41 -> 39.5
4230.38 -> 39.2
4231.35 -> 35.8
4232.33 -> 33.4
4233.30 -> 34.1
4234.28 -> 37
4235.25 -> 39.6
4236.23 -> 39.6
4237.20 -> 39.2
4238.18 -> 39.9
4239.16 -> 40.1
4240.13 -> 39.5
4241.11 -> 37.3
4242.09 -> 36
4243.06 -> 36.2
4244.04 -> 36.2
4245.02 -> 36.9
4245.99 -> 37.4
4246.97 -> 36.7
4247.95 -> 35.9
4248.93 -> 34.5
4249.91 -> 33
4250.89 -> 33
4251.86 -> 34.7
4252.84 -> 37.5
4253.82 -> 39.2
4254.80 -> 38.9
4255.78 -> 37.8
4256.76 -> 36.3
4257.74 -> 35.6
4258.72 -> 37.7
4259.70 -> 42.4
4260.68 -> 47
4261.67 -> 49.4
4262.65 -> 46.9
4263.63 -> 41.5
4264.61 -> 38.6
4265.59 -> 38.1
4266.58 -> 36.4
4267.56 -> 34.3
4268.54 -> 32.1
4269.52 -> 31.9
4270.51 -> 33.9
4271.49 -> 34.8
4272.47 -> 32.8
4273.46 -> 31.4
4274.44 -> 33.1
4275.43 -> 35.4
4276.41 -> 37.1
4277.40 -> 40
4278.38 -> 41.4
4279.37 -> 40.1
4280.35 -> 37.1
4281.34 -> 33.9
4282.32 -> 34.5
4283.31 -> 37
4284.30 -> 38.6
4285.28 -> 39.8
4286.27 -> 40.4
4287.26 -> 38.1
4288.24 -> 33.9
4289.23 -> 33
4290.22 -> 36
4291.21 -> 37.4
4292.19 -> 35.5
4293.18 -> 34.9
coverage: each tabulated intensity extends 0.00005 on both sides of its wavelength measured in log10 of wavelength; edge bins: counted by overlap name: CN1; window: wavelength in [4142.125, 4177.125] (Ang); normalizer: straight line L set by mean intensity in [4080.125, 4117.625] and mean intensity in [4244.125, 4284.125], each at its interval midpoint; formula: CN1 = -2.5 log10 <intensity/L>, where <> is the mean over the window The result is 0.034 mag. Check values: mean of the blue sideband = 33.6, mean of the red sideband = 37.2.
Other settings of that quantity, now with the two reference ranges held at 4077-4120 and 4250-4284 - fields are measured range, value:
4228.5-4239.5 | -0.035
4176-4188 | 0.087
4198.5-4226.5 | -0.029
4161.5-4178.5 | 0.027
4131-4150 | 0.001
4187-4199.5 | 0.008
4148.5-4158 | 0.090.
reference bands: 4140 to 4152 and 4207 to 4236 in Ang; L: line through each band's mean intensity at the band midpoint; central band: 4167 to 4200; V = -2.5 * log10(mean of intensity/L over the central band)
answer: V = 0.04 mag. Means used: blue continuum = 33.9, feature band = 34.2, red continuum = 37.2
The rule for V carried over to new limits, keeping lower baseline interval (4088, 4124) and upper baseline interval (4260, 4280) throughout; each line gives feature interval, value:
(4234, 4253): 0.00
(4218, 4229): 0.02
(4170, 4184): 0.07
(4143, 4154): 0.06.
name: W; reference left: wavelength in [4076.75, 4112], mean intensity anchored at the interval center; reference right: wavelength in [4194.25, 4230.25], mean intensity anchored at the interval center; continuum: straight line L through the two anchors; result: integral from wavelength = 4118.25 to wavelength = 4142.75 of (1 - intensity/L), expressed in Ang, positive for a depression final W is -1.05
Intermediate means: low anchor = 32.4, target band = 35.2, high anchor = 36.8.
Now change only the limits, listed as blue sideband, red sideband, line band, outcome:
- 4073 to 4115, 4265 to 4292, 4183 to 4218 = -1.7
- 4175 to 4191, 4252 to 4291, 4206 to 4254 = -2.0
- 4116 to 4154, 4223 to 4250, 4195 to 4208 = -0.2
